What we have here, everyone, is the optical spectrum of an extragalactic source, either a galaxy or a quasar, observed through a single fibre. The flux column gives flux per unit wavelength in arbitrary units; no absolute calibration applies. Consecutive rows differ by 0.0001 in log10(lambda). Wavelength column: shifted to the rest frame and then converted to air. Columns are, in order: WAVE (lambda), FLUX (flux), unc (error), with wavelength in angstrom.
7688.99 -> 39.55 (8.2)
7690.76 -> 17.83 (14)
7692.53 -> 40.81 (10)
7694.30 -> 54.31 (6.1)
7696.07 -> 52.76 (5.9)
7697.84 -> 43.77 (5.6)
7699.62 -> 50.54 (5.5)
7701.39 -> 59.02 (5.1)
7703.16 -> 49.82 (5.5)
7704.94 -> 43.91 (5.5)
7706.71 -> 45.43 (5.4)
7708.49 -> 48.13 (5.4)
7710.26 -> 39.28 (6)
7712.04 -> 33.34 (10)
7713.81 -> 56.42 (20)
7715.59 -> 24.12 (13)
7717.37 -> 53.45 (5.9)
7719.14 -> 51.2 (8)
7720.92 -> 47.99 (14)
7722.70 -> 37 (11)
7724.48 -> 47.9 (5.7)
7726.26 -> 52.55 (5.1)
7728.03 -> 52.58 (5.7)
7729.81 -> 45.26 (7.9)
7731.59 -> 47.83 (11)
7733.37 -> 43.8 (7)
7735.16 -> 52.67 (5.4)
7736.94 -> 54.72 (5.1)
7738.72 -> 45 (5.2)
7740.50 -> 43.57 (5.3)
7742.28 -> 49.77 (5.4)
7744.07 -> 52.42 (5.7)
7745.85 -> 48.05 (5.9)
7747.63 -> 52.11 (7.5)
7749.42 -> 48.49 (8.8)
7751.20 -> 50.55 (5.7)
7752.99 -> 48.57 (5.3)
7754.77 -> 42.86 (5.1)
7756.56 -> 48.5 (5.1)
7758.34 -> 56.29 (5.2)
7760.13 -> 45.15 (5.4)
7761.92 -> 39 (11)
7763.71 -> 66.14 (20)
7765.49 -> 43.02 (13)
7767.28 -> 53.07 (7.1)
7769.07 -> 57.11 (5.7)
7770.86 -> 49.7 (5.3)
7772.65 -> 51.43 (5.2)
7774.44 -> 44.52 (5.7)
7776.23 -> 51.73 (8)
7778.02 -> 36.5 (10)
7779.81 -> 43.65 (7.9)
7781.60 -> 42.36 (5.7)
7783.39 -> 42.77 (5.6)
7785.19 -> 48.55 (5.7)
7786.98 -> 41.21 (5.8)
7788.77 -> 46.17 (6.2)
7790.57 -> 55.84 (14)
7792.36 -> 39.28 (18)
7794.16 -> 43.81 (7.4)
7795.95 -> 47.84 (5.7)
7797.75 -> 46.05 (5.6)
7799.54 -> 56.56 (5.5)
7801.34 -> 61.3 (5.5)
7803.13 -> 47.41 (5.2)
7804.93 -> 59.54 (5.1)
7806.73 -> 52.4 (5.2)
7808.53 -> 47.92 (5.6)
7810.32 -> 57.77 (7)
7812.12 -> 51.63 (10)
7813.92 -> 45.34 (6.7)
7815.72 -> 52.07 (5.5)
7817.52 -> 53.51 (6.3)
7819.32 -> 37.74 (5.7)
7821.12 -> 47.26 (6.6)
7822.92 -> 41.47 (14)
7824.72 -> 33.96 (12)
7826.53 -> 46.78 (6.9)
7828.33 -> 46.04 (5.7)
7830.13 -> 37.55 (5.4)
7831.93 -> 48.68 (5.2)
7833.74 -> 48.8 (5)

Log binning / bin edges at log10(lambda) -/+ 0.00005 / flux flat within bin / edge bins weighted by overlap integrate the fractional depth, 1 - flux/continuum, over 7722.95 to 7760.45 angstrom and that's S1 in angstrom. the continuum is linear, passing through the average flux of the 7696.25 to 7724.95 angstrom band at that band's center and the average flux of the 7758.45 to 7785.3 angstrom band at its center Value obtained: -1.6 angstrom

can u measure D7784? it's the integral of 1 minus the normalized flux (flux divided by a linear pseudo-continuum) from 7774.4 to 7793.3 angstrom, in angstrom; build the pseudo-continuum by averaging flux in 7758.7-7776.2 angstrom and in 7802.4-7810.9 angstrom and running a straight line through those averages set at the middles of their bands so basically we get 2.41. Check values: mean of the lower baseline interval 50.2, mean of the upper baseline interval 52.9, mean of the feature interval 44.8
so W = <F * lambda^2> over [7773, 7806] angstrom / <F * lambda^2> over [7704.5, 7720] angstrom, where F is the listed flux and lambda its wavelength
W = 1.11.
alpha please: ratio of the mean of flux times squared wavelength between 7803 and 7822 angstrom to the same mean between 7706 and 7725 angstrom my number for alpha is 1.18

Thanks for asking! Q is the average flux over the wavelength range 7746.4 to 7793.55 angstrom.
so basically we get 47.8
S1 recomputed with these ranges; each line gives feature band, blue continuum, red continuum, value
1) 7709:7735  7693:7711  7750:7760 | 1.8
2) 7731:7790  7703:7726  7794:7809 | 0.2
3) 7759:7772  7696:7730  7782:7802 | -0.9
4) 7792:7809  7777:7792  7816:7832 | -2.5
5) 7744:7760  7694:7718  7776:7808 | -0.7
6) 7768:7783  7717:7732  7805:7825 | 0.4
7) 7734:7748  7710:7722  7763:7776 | -0.6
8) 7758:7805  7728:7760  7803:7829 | 0.0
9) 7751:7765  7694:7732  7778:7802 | -0.8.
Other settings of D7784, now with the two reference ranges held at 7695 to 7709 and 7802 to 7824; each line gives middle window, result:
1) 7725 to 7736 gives 0.1 angstrom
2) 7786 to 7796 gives 0.8 angstrom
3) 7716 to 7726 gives 0.5 angstrom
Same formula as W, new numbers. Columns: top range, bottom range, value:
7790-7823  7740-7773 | 1.01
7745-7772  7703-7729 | 1.11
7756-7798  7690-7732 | 1.06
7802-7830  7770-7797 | 1.06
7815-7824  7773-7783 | 1.05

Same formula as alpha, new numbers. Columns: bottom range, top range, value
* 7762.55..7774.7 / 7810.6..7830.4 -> 0.88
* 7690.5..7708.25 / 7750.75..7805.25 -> 1.05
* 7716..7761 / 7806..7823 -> 1.03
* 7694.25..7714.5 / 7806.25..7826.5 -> 1.02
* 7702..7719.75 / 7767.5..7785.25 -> 1.07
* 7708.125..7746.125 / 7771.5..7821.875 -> 1.05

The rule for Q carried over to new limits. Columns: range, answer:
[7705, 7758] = 47.1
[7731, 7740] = 48.6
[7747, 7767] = 49.2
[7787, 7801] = 48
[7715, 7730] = 46.3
